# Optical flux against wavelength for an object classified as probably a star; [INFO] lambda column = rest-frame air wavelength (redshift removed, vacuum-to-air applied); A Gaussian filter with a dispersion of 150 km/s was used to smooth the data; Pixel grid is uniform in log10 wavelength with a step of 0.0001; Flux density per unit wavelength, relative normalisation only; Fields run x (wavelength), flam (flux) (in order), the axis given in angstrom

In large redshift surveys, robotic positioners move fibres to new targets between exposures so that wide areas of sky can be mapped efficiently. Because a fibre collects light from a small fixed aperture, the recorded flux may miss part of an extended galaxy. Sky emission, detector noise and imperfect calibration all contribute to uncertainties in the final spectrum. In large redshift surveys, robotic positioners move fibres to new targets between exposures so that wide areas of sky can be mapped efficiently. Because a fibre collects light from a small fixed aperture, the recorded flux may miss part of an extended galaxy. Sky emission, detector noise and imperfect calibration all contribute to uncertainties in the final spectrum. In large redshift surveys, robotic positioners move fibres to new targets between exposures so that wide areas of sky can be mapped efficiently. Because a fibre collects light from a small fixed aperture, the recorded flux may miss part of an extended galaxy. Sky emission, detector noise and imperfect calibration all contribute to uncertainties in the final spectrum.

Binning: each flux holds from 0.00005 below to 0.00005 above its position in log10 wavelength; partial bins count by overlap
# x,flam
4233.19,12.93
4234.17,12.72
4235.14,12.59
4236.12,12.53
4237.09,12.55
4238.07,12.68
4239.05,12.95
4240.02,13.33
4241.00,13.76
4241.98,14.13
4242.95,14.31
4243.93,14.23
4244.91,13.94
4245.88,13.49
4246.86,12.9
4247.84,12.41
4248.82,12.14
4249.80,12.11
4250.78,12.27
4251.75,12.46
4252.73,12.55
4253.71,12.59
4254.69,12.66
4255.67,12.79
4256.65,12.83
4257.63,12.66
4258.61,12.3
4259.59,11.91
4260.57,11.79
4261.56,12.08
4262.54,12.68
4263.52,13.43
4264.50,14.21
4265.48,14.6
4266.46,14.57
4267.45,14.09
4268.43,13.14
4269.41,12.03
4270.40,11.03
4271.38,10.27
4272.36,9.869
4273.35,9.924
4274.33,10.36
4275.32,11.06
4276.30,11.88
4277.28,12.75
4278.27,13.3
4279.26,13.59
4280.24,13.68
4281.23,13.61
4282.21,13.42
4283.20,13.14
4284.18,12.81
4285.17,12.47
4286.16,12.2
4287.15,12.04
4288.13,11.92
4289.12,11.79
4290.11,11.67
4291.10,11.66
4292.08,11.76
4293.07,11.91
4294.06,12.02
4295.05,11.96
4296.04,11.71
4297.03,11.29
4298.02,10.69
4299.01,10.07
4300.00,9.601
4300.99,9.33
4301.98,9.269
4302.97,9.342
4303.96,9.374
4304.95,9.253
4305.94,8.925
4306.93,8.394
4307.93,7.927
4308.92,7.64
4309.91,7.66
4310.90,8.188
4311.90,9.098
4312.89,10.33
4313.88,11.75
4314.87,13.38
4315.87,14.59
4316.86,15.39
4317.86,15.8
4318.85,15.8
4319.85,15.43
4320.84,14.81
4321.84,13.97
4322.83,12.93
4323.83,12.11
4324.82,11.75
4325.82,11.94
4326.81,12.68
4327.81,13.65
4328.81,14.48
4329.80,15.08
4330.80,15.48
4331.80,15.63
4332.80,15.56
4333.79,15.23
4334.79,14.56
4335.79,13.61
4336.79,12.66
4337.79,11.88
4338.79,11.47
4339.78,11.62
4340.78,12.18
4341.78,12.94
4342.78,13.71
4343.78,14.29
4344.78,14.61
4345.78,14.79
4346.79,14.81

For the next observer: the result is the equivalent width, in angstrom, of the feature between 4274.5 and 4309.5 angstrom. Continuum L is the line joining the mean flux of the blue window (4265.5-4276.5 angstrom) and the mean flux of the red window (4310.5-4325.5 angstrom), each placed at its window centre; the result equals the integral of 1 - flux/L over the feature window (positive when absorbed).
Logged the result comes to 3.1 angstrom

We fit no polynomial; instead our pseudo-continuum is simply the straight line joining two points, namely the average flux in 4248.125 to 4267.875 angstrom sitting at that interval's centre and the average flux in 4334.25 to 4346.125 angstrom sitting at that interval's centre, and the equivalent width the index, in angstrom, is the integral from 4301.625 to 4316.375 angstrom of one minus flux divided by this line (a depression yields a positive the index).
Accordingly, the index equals 3.8 angstrom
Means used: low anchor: 12.8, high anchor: 13.2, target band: 9.69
